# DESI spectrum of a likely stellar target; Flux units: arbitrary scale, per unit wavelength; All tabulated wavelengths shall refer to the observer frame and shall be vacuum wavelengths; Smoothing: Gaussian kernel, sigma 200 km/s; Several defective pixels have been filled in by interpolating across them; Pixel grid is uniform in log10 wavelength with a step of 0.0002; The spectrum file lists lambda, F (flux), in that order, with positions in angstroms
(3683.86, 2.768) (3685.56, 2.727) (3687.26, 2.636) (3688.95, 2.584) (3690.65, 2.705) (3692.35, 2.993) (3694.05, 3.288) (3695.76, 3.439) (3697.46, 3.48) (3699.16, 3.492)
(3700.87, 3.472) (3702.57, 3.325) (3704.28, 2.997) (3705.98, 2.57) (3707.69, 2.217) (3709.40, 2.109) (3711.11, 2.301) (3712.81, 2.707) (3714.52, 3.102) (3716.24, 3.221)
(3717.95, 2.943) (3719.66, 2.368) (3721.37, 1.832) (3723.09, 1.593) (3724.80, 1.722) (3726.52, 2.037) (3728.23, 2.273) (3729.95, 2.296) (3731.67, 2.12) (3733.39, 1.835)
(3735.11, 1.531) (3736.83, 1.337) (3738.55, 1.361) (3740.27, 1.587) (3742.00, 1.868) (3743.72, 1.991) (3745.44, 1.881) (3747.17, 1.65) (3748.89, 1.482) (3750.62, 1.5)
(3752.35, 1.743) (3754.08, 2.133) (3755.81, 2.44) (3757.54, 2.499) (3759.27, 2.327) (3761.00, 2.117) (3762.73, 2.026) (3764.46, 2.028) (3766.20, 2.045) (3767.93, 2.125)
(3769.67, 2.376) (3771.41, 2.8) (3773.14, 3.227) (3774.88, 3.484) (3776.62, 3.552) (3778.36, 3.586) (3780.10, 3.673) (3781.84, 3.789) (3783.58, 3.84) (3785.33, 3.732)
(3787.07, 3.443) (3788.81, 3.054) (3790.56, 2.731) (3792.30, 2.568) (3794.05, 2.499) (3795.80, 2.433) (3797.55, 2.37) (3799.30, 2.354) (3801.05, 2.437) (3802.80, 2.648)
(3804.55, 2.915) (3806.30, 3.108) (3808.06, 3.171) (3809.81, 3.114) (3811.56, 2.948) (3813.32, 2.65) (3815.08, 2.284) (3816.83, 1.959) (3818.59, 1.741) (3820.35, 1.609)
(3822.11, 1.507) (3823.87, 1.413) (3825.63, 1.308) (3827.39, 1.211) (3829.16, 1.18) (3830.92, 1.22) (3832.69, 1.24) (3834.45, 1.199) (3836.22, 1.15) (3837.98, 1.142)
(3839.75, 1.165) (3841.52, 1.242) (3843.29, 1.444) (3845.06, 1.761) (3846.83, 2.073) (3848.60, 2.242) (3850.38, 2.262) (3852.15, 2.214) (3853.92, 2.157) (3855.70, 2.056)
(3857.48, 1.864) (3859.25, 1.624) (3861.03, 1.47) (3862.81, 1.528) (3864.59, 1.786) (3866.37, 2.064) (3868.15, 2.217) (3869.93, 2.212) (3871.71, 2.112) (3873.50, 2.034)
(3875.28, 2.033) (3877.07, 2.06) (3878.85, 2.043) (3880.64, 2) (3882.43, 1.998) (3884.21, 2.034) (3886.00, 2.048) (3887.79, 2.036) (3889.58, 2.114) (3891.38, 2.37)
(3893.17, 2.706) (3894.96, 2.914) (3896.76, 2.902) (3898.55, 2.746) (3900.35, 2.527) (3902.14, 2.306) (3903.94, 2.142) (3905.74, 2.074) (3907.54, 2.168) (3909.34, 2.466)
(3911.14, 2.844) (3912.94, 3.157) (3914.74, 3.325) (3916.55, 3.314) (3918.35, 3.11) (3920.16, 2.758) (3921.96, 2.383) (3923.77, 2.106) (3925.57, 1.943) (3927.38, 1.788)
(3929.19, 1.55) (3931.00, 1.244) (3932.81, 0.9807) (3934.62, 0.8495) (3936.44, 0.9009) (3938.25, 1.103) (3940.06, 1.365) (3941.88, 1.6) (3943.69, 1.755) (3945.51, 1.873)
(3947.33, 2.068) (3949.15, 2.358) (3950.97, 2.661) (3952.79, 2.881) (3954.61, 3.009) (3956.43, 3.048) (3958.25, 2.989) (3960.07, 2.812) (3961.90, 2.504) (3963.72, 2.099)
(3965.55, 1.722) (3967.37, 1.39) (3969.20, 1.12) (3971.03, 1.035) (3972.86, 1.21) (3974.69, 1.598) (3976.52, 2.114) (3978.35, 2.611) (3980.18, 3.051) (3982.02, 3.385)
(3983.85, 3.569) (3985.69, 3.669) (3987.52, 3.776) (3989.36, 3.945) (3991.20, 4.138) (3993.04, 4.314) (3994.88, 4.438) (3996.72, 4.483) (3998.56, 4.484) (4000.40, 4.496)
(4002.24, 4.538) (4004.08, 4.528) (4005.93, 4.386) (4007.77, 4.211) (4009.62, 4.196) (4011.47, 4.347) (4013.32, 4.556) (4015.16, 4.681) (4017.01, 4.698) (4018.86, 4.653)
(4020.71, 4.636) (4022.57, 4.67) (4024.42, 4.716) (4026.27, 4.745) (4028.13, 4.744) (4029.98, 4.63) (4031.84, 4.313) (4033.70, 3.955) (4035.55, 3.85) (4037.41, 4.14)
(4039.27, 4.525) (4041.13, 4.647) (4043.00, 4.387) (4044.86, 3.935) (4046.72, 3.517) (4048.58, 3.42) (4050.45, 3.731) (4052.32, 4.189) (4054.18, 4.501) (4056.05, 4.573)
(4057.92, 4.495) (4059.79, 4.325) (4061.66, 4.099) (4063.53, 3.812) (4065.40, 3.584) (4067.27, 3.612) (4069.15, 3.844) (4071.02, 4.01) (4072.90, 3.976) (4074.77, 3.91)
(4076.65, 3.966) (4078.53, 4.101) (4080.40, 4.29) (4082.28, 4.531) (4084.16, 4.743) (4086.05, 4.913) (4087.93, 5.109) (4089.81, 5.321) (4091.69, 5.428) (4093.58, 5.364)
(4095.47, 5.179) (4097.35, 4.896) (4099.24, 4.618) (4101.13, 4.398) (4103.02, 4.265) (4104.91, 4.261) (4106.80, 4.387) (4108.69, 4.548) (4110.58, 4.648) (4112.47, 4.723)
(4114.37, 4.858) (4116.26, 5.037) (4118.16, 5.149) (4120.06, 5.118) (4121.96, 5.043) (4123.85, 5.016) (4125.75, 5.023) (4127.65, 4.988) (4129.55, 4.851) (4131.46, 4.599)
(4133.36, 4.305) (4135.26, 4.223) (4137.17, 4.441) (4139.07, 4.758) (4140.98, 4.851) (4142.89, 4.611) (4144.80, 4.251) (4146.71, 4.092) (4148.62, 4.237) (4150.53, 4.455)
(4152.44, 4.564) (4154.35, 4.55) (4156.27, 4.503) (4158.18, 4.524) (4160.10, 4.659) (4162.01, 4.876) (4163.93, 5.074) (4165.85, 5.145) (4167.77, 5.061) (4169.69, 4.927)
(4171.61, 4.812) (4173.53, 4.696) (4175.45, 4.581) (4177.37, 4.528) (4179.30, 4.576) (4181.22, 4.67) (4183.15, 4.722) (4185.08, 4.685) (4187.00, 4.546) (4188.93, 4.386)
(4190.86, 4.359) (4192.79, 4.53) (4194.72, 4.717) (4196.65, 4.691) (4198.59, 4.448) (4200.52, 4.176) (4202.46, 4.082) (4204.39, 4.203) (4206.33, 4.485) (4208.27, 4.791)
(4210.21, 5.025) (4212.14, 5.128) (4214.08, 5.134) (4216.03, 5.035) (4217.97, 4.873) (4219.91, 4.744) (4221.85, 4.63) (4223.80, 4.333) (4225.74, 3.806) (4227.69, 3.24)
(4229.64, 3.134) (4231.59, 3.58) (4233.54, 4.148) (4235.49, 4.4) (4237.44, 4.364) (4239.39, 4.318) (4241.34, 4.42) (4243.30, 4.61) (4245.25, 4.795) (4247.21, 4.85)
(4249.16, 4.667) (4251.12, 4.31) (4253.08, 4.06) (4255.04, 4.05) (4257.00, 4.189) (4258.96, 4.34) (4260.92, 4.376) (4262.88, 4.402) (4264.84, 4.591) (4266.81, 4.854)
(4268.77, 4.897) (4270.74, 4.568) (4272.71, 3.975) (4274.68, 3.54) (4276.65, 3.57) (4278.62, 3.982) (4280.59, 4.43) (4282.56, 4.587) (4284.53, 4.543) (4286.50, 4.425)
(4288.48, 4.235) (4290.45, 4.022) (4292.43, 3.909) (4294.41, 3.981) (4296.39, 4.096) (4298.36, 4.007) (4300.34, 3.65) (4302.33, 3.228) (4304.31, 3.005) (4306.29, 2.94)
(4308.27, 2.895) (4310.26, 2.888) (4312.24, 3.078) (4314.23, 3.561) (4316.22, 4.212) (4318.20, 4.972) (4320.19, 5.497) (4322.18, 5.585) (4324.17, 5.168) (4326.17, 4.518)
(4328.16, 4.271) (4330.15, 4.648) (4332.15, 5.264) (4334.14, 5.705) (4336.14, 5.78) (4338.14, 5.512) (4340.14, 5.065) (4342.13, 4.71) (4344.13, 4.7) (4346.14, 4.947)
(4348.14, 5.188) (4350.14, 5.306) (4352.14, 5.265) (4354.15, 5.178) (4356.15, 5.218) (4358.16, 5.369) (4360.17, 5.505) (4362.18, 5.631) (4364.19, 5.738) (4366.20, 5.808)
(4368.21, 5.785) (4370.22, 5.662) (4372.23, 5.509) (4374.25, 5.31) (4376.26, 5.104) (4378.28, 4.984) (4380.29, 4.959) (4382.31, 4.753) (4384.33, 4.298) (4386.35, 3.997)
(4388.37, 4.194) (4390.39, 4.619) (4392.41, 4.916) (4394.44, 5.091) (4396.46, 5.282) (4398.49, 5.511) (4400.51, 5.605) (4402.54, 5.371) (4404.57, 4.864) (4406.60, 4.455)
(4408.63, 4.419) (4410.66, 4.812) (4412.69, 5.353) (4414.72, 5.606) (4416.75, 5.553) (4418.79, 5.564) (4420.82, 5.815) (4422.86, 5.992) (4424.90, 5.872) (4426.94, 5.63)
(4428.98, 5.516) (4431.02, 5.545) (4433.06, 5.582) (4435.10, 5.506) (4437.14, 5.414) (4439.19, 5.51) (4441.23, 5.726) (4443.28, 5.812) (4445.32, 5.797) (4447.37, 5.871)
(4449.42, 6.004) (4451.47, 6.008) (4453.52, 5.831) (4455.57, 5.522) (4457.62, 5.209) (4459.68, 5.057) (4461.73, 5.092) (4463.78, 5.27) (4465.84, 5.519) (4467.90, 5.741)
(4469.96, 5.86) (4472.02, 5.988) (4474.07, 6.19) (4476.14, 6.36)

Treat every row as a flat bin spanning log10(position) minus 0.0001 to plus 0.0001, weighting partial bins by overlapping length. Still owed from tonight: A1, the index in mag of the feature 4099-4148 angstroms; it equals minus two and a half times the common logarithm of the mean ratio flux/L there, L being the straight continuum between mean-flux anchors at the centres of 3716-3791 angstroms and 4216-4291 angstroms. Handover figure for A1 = -0.22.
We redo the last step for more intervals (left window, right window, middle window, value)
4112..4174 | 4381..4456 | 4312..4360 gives 0.04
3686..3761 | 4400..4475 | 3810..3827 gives 0.37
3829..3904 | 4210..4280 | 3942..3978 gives 0.20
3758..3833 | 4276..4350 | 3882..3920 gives 0.14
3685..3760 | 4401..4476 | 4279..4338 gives 0.17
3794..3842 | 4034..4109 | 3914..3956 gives 0.43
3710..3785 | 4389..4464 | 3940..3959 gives 0.35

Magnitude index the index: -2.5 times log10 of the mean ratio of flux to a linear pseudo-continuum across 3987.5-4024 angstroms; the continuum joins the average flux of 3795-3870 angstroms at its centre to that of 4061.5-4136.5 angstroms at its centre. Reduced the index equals -0.21 mag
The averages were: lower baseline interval 1.94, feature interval 4.43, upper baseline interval 4.57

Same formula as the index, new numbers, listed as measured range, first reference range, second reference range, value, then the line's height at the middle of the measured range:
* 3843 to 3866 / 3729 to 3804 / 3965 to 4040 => 0.47 mag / 2.93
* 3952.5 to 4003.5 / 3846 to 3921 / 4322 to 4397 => -0.06 mag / 2.85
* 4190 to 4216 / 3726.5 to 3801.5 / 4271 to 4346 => -0.18 mag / 3.92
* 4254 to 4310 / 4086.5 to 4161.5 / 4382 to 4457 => 0.24 mag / 5.05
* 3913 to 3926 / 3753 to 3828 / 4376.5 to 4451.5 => 0.14 mag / 3.15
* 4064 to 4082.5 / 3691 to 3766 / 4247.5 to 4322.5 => -0.16 mag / 3.42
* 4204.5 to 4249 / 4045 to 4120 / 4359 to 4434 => 0.08 mag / 4.8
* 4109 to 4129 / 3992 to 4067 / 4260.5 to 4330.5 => -0.16 mag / 4.26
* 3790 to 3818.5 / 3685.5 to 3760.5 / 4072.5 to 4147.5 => 0.09 mag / 2.84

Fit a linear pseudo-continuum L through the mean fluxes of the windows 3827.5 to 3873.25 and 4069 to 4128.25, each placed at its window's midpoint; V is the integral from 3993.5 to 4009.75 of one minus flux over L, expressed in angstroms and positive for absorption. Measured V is -4.2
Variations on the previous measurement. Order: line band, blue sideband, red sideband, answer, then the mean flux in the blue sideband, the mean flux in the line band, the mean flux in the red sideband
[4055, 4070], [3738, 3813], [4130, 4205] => -0.04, 2.58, 4.05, 4.57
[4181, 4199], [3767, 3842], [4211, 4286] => -2.09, 2.4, 4.57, 4.36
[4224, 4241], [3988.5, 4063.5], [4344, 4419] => 3.15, 4.34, 3.92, 5.14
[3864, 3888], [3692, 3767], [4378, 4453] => 7.23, 2.29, 2.05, 5.3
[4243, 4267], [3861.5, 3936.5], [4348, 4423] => -0.36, 2.2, 4.45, 5.19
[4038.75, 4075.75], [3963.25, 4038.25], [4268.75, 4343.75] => -2.20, 3.72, 4.05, 4.28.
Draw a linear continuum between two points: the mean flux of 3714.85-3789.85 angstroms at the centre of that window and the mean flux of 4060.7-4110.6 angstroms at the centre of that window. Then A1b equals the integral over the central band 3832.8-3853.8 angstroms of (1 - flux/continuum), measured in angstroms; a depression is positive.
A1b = 9.4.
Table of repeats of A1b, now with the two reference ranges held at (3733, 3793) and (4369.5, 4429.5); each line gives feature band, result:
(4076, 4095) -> -4.9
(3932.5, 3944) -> 7.2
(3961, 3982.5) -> 8.9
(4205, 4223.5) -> -2.0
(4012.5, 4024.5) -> -3.8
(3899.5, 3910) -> 2.7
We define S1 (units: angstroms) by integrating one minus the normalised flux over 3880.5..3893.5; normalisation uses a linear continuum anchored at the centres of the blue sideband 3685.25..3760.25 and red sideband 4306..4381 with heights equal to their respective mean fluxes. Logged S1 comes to 3.8 angstroms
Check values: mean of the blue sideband 2.35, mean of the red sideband 4.95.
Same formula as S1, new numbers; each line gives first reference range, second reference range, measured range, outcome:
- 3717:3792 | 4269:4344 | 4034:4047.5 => -3.11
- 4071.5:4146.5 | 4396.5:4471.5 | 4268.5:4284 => 2.81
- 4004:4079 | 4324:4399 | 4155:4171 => -0.95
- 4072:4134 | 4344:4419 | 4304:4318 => 4.73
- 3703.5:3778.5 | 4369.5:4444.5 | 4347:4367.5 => -1.67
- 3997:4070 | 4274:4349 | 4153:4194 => -3.56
